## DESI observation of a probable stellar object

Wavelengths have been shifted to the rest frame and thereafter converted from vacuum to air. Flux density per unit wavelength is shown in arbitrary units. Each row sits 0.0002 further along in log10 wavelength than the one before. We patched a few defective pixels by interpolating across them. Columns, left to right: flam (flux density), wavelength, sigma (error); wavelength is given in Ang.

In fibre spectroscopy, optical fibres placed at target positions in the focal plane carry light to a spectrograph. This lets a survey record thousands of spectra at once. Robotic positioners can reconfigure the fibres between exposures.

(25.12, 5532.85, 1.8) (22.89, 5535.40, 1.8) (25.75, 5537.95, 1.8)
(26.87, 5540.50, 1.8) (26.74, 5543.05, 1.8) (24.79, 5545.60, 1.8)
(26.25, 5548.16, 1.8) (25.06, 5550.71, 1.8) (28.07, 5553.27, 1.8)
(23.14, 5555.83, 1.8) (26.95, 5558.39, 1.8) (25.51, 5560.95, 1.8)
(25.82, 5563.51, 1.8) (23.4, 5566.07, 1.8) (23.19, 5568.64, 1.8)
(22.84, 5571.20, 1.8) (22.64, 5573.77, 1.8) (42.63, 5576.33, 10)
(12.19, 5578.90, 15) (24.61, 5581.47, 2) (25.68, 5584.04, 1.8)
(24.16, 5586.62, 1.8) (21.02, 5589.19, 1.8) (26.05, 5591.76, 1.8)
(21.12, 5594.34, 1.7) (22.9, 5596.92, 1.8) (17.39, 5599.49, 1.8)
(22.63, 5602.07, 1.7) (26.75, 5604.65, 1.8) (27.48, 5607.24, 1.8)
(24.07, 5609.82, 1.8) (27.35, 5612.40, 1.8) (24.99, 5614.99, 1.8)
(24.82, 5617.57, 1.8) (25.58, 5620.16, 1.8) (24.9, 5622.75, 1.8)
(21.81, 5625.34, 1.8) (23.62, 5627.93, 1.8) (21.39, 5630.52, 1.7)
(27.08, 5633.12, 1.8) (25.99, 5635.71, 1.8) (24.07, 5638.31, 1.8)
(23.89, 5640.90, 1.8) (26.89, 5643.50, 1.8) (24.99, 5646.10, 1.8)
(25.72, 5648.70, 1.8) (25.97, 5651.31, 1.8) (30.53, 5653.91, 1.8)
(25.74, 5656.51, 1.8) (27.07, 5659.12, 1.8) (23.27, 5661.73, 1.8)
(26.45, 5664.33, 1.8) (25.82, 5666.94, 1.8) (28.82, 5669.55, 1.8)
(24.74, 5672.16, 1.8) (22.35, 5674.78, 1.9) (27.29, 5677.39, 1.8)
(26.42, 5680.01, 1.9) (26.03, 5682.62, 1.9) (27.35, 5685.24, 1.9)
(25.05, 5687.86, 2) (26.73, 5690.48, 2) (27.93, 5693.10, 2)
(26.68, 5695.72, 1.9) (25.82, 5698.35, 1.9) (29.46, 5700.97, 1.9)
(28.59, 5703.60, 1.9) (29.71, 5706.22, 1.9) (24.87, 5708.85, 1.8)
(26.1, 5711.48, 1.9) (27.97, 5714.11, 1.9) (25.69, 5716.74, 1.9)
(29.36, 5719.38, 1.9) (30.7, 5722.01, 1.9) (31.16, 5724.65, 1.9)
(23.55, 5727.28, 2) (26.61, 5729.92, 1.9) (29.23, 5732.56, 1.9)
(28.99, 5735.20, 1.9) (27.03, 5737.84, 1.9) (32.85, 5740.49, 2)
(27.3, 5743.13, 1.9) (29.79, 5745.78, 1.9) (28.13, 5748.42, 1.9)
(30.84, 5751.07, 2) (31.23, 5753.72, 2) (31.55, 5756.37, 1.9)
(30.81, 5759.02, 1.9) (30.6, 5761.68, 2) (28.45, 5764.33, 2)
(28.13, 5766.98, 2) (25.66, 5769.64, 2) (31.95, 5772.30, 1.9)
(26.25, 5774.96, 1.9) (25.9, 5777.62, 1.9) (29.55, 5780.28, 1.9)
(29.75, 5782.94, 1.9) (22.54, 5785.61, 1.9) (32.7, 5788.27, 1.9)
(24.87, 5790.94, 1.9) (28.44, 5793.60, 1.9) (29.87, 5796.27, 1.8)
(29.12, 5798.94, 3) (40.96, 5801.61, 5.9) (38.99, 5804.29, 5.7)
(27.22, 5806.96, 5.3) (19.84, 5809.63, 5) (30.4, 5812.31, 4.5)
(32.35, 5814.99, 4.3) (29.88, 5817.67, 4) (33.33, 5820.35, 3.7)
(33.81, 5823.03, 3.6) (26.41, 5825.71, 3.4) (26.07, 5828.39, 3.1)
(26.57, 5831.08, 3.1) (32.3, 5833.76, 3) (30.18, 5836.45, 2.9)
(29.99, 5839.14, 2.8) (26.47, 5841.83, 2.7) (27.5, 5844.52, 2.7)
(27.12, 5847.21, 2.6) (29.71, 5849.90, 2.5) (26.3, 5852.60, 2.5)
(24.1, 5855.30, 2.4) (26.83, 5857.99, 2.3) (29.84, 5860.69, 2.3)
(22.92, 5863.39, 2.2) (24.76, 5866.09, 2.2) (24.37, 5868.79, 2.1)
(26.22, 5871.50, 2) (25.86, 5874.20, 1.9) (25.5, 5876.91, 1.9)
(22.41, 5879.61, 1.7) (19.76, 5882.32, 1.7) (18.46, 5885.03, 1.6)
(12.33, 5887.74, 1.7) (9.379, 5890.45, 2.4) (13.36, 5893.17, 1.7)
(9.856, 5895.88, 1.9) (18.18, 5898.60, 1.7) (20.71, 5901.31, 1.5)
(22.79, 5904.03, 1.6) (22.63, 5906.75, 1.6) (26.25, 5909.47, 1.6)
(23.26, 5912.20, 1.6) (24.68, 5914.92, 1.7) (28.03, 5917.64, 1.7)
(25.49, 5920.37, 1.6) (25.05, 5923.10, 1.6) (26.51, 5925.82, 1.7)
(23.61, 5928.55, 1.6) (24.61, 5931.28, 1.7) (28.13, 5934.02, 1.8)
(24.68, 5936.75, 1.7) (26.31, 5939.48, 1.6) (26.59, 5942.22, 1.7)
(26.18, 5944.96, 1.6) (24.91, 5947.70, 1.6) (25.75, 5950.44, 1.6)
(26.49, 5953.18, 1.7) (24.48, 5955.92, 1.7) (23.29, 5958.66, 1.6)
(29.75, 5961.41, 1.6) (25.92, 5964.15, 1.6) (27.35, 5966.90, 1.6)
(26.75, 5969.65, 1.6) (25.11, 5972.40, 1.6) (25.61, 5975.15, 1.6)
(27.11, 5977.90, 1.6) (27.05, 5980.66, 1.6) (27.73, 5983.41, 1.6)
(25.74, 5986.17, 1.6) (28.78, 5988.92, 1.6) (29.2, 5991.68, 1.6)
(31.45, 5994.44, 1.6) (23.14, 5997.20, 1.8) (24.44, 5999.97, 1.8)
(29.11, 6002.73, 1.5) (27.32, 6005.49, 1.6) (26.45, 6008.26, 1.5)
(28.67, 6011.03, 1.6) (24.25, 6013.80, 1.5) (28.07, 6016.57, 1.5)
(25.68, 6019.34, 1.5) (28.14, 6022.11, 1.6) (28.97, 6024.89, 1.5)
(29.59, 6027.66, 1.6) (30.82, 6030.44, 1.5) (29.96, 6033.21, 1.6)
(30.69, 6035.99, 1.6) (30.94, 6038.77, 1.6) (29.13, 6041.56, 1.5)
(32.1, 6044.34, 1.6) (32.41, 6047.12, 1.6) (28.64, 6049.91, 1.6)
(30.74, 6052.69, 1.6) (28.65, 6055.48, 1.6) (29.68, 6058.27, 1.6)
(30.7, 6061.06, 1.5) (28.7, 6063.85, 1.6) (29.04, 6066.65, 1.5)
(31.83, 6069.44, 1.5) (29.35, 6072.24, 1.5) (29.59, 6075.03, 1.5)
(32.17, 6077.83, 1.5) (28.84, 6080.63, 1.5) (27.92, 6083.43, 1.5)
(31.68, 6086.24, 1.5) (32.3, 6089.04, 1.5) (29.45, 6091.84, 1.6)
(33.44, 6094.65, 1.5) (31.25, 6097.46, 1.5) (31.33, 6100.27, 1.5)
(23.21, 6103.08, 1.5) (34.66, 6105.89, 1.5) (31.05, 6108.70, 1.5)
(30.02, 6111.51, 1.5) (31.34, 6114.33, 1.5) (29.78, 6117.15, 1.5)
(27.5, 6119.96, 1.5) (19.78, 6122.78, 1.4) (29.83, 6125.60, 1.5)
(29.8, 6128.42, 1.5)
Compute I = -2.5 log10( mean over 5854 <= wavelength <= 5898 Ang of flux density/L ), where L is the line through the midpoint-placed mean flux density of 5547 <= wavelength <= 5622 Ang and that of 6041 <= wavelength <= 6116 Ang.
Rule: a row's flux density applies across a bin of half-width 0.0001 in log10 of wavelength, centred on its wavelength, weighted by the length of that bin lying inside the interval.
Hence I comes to 0.31 mag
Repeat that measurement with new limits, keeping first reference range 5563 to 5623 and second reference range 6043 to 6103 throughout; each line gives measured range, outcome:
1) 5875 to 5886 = 0.26 mag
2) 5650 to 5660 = -0.09 mag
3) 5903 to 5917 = 0.17 mag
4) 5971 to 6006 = 0.08 mag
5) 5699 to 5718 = -0.07 mag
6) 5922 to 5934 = 0.13 mag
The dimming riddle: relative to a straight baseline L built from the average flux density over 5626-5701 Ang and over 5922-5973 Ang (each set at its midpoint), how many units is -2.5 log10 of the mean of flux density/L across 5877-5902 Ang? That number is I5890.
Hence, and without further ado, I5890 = 0.50 mag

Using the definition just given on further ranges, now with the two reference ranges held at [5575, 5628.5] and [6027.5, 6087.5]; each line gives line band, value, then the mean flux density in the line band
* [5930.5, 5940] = 0.104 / 26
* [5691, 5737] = -0.080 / 27.8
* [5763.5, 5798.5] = -0.055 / 28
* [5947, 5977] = 0.117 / 26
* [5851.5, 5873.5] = 0.082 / 25.7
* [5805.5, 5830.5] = -0.065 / 28.8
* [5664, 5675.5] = -0.021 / 25.7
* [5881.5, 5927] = 0.354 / 20.4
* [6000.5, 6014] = 0.087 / 27.2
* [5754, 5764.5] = -0.163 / 30.6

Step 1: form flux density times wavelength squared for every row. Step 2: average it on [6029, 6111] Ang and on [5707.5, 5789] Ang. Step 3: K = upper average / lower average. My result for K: 1.2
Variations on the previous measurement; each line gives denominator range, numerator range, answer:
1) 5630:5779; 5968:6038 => 1.12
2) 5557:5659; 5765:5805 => 1.27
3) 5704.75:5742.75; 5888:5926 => 0.79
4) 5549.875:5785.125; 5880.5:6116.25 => 1.14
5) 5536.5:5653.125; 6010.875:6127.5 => 1.40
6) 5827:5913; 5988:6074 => 1.30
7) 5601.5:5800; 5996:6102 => 1.22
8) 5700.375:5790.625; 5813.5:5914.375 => 0.89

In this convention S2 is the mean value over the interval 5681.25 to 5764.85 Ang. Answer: 28.3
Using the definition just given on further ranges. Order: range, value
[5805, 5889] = 26.5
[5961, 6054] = 28.1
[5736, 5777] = 29.3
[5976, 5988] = 26.9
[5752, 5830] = 29.5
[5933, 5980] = 26.1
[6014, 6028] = 27.7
